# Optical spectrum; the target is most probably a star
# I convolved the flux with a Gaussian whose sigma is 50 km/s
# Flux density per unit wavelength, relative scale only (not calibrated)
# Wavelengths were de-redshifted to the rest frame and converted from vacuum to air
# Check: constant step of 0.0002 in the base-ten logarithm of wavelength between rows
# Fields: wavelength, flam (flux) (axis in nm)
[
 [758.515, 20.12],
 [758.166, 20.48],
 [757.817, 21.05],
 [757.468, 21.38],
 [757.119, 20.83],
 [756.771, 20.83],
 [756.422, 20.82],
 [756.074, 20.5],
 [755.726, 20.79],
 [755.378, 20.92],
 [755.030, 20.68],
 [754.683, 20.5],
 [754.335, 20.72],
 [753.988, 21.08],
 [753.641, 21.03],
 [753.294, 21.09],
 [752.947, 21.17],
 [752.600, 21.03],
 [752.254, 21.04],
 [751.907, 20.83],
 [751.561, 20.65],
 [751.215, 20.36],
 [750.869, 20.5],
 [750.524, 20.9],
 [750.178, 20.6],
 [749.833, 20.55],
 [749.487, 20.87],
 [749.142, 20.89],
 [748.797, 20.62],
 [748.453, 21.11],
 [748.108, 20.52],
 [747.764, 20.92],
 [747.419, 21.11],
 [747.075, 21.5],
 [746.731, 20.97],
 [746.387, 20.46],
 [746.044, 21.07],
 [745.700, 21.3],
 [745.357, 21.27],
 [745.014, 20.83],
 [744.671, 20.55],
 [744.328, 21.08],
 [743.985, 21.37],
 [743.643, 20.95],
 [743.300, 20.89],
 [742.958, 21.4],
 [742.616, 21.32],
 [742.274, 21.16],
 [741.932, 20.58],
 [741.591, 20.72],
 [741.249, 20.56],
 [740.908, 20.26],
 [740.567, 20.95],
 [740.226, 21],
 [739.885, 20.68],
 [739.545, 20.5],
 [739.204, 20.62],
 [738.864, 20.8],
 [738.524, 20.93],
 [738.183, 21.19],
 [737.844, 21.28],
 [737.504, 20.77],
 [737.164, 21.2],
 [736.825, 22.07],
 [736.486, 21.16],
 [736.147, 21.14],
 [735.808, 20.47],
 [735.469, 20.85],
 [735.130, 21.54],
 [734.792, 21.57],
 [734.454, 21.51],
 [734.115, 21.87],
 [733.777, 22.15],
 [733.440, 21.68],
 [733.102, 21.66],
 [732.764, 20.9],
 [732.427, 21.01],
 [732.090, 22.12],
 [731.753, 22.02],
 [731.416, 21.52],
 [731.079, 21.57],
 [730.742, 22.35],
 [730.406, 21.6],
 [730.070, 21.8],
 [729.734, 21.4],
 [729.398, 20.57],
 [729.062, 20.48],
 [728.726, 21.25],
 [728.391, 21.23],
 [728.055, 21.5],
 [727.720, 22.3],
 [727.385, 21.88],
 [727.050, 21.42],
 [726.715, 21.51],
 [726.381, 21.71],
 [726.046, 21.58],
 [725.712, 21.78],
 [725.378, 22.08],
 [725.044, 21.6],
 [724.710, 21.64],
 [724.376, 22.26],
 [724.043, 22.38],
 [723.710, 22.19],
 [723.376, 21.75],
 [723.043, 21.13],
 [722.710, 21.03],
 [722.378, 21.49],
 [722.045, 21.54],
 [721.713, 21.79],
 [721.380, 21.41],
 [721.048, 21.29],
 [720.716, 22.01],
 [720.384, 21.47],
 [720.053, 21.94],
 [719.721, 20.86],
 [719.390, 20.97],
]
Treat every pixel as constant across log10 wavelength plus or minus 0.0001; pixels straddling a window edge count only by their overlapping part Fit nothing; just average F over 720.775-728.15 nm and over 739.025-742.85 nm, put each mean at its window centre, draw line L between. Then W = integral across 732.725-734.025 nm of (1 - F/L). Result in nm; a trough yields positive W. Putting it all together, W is -0.03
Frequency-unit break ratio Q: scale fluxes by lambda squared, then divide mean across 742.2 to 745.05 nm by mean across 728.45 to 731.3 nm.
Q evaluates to 1.0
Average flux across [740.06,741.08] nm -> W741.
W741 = 20.7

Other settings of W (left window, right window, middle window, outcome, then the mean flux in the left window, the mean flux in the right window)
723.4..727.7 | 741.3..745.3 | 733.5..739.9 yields 0.03 nm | 21.8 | 21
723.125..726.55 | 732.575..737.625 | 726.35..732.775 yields 0.04 nm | 21.9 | 21.4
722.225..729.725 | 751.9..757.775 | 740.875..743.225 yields 0.03 nm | 21.6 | 20.9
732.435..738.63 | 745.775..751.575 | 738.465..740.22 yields 0.04 nm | 21.3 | 20.8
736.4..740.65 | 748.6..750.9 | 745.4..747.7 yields -0.03 nm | 21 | 20.7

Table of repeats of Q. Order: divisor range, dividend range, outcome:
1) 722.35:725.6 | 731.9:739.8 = 1.01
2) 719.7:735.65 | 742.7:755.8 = 1.03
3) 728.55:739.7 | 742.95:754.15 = 1.02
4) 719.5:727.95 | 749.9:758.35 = 1.04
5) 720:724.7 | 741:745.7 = 1.02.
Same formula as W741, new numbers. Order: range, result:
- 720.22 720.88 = 21.7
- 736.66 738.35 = 21.3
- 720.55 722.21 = 21.6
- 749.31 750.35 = 20.7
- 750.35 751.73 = 20.6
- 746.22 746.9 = 20.7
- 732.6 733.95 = 21.6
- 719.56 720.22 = 21.4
